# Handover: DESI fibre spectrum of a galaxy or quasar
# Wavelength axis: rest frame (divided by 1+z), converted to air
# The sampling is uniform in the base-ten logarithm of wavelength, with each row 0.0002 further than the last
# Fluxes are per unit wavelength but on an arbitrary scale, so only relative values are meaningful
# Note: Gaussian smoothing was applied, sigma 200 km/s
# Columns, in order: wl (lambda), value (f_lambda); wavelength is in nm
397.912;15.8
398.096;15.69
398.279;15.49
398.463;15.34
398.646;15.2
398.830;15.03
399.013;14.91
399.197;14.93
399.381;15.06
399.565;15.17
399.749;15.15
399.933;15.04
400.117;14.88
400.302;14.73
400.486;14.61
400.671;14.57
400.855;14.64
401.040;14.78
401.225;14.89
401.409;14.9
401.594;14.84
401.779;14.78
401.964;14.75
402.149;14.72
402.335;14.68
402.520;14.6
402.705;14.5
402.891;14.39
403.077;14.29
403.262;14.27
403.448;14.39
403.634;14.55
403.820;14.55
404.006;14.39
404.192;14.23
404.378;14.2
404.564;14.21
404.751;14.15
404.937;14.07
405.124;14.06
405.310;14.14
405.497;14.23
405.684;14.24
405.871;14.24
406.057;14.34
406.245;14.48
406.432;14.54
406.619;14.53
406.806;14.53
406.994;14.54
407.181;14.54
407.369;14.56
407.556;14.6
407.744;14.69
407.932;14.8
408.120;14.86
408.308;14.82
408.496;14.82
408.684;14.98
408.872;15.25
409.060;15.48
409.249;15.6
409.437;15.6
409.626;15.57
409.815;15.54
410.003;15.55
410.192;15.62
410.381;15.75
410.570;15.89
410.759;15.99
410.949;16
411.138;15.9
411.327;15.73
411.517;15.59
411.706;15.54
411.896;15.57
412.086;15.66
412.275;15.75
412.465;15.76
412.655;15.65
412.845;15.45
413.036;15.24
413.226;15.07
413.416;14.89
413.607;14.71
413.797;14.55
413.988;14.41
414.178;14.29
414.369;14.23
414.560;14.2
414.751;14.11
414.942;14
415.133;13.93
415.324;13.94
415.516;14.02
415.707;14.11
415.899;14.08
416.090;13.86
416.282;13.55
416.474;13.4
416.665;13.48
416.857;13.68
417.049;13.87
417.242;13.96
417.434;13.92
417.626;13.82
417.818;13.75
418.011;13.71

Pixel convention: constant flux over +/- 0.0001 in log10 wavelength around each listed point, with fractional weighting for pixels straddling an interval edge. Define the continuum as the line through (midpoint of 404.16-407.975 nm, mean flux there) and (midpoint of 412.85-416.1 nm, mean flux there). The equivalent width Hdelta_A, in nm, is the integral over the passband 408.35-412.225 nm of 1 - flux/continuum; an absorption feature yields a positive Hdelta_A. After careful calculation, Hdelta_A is -0.324 nm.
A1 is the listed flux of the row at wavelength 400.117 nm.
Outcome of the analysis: 14.88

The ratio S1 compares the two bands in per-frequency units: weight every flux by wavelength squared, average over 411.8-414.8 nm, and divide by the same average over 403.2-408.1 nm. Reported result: 1.1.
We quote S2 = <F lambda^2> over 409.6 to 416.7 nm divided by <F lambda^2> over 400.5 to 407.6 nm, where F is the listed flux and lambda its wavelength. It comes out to 1.08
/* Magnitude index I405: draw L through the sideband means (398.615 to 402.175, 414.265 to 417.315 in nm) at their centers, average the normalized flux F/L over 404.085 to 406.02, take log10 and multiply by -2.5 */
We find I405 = 0.030 mag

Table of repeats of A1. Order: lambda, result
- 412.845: 15.45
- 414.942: 14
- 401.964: 14.75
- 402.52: 14.6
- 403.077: 14.29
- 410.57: 15.89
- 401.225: 14.89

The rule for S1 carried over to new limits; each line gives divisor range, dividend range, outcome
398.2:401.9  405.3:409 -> 1.01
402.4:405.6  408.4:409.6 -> 1.10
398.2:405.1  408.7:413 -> 1.11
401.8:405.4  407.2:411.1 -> 1.09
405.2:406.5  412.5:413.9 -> 1.09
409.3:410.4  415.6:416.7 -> 0.91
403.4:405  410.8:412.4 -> 1.14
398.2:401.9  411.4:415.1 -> 1.07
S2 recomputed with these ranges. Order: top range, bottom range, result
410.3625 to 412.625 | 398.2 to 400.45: 1.11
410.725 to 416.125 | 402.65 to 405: 1.09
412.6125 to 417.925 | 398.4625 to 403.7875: 1.03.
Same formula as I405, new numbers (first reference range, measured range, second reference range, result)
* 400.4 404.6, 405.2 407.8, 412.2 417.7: 0.00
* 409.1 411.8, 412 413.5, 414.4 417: -0.04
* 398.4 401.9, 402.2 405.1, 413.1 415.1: 0.03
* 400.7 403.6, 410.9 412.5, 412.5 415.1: -0.07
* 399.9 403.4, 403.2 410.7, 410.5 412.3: 0.04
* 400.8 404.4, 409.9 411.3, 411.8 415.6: -0.08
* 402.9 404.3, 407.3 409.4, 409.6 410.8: 0.03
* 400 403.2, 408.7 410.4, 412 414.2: -0.04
